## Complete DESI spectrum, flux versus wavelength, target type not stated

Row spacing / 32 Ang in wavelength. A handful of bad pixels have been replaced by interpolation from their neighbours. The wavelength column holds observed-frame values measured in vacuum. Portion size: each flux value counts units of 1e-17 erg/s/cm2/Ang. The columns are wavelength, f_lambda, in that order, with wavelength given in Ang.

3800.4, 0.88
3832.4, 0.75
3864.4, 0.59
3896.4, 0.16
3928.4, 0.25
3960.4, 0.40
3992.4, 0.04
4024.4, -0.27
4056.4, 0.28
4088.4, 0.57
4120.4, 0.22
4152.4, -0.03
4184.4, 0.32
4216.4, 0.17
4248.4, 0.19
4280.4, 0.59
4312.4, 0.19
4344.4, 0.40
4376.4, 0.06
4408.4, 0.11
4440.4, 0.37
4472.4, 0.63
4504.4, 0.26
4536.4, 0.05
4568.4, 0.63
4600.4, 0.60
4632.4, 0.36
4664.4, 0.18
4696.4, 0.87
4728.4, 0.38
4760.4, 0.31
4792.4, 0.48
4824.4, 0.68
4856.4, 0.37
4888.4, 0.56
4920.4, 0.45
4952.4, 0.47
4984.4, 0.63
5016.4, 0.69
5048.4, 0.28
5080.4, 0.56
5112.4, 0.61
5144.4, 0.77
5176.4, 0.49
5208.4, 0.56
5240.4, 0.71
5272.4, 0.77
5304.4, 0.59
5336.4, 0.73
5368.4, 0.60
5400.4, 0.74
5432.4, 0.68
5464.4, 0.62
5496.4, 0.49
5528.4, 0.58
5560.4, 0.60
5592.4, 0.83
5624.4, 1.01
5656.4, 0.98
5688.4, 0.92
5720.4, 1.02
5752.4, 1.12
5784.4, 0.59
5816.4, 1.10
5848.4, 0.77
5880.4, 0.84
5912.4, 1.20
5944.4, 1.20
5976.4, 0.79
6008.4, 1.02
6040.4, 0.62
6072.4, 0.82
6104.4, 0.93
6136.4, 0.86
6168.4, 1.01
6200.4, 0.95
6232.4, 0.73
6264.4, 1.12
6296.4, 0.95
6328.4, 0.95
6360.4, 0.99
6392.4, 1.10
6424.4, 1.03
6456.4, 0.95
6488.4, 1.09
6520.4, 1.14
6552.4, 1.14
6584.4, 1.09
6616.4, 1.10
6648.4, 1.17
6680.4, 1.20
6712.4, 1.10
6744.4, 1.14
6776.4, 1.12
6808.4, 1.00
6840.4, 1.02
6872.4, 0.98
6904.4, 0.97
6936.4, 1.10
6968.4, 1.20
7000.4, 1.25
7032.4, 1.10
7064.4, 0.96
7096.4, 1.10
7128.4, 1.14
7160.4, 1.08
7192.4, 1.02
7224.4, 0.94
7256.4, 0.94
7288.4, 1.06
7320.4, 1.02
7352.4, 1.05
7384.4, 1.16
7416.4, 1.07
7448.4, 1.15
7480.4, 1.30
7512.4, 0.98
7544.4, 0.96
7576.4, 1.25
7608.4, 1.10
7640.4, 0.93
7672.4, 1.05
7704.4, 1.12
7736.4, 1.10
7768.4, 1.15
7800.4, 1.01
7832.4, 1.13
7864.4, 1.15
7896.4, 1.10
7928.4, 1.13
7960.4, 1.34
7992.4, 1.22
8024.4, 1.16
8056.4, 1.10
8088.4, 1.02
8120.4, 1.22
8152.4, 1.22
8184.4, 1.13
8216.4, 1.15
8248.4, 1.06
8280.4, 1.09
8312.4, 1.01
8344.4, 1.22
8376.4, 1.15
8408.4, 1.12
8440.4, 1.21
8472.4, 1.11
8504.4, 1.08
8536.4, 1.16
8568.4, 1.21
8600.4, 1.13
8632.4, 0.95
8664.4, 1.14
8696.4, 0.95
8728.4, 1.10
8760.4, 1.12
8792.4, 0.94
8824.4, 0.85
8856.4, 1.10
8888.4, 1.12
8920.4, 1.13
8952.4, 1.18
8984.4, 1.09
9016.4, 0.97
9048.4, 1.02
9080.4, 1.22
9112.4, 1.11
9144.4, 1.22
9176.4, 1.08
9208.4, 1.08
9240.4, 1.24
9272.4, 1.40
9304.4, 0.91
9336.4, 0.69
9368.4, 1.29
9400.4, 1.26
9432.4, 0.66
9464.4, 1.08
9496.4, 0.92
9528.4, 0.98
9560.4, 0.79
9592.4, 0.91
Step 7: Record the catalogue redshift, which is 0.41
